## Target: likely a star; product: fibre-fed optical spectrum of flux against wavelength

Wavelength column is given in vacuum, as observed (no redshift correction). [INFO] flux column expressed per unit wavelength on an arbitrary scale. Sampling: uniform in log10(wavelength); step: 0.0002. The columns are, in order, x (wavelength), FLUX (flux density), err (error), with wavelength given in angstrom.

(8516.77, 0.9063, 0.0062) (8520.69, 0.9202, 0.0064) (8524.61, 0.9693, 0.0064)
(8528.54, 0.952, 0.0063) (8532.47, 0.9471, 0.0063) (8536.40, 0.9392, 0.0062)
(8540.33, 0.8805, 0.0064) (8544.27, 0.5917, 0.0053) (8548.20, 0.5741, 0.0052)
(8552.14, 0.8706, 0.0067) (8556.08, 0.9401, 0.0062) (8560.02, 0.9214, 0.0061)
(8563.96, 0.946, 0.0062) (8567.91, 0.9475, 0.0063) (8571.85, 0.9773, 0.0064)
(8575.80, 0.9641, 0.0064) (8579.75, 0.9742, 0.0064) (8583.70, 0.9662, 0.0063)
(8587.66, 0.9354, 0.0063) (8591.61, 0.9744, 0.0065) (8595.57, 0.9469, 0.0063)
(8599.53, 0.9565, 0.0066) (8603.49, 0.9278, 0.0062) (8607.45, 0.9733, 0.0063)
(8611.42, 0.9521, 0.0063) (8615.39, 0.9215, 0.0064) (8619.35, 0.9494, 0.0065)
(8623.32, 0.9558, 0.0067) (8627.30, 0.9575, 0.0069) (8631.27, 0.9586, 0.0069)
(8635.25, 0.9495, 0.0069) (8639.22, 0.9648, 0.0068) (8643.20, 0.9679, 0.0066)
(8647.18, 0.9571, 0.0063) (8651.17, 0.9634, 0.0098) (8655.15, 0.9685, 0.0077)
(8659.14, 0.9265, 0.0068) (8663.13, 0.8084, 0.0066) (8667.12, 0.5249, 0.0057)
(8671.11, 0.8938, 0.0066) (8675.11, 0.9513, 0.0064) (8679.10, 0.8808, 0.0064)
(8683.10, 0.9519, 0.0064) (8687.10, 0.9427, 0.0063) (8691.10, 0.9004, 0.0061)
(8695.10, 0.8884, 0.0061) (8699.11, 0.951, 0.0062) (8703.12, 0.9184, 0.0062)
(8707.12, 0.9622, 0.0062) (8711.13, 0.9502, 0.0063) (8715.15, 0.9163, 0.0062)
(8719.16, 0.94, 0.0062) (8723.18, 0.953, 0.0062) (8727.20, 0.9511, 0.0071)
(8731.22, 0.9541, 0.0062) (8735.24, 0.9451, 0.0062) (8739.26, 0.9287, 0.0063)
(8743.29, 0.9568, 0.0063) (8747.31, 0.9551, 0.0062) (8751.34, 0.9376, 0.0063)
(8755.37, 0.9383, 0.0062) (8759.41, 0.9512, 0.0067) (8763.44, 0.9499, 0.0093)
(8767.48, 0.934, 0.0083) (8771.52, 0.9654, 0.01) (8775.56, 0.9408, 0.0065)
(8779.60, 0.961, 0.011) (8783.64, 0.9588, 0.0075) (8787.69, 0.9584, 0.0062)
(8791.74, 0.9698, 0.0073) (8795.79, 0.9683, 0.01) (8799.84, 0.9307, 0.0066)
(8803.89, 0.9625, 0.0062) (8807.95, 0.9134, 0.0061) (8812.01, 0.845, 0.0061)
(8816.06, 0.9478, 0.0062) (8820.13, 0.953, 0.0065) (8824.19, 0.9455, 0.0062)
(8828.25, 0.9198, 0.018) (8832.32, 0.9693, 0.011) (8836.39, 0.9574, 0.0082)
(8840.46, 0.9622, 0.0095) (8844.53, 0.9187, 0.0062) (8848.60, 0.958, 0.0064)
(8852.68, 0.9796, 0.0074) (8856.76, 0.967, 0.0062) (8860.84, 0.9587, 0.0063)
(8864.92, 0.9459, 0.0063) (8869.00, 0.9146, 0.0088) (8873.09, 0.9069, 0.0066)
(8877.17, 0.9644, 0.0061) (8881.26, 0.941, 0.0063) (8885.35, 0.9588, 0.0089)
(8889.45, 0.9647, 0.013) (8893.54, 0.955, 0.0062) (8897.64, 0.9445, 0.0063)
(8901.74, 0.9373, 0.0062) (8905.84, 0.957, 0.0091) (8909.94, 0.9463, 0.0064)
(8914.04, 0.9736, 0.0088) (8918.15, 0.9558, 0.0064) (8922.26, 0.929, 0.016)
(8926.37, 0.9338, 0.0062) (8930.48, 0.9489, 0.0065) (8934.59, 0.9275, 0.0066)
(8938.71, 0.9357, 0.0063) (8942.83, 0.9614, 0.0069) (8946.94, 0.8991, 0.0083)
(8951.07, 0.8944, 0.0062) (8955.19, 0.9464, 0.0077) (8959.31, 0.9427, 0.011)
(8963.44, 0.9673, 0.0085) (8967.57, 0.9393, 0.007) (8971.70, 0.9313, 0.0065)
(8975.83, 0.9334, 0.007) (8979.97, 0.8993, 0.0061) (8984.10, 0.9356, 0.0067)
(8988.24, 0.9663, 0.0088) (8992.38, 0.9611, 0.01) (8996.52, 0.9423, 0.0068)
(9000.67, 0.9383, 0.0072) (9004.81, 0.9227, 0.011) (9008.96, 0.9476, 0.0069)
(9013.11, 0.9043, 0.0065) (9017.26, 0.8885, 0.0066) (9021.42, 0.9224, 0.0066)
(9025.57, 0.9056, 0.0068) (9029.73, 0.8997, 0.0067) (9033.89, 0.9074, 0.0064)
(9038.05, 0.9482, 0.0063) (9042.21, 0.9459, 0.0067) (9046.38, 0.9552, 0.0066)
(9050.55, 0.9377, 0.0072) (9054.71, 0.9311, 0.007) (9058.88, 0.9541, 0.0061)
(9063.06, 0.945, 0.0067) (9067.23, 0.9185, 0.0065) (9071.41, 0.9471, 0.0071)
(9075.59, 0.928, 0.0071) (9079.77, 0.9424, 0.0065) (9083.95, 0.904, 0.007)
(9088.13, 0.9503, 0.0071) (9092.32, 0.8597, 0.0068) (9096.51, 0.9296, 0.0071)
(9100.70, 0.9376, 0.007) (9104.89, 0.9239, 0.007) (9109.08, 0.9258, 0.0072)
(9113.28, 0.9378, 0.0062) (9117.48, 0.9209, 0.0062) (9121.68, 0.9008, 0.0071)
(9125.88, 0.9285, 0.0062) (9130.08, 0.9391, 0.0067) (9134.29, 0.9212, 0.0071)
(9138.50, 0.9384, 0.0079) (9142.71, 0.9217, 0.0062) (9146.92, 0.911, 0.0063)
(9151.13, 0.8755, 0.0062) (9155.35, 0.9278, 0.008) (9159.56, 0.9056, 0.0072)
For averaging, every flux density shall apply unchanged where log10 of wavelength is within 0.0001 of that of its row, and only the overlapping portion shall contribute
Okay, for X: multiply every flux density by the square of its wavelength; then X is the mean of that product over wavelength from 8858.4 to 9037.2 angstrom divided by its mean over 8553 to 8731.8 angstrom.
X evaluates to 1.08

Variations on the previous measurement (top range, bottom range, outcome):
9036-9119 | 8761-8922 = 1.04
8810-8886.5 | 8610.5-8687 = 1.08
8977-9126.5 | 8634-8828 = 1.07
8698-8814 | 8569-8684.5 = 1.04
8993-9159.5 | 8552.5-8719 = 1.10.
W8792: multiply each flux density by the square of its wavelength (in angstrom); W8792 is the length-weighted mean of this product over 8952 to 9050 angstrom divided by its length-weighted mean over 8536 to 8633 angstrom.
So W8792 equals 1.12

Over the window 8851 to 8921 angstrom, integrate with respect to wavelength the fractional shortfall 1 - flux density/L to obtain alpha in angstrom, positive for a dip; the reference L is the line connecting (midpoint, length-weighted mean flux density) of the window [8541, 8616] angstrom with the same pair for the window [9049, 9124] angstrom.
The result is -2.4 angstrom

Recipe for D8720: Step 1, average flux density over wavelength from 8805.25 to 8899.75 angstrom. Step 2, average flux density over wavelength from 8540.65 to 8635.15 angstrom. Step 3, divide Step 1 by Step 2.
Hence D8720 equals 1.03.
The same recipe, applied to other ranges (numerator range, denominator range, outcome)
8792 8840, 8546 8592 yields 1.03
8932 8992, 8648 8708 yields 1.04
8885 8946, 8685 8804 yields 1.00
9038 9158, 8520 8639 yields 1.01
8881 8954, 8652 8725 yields 1.04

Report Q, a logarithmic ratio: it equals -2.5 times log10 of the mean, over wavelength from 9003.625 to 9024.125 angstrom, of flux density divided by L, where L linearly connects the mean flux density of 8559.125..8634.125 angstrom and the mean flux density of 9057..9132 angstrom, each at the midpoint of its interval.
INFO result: 0.02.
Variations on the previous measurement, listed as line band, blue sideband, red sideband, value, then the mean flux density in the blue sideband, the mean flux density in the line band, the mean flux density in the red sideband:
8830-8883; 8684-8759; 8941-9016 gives -0.01 mag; 0.939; 0.949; 0.935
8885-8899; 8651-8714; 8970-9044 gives -0.04 mag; 0.897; 0.956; 0.928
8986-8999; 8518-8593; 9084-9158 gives -0.05 mag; 0.904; 0.955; 0.92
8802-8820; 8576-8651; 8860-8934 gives 0.03 mag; 0.955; 0.92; 0.946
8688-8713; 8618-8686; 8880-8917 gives -0.01 mag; 0.913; 0.929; 0.953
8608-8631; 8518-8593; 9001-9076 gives -0.05 mag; 0.904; 0.95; 0.929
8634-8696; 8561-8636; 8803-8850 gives 0.05 mag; 0.954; 0.902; 0.937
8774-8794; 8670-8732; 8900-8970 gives -0.03 mag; 0.932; 0.958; 0.941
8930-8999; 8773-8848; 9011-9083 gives 0.00 mag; 0.944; 0.937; 0.928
